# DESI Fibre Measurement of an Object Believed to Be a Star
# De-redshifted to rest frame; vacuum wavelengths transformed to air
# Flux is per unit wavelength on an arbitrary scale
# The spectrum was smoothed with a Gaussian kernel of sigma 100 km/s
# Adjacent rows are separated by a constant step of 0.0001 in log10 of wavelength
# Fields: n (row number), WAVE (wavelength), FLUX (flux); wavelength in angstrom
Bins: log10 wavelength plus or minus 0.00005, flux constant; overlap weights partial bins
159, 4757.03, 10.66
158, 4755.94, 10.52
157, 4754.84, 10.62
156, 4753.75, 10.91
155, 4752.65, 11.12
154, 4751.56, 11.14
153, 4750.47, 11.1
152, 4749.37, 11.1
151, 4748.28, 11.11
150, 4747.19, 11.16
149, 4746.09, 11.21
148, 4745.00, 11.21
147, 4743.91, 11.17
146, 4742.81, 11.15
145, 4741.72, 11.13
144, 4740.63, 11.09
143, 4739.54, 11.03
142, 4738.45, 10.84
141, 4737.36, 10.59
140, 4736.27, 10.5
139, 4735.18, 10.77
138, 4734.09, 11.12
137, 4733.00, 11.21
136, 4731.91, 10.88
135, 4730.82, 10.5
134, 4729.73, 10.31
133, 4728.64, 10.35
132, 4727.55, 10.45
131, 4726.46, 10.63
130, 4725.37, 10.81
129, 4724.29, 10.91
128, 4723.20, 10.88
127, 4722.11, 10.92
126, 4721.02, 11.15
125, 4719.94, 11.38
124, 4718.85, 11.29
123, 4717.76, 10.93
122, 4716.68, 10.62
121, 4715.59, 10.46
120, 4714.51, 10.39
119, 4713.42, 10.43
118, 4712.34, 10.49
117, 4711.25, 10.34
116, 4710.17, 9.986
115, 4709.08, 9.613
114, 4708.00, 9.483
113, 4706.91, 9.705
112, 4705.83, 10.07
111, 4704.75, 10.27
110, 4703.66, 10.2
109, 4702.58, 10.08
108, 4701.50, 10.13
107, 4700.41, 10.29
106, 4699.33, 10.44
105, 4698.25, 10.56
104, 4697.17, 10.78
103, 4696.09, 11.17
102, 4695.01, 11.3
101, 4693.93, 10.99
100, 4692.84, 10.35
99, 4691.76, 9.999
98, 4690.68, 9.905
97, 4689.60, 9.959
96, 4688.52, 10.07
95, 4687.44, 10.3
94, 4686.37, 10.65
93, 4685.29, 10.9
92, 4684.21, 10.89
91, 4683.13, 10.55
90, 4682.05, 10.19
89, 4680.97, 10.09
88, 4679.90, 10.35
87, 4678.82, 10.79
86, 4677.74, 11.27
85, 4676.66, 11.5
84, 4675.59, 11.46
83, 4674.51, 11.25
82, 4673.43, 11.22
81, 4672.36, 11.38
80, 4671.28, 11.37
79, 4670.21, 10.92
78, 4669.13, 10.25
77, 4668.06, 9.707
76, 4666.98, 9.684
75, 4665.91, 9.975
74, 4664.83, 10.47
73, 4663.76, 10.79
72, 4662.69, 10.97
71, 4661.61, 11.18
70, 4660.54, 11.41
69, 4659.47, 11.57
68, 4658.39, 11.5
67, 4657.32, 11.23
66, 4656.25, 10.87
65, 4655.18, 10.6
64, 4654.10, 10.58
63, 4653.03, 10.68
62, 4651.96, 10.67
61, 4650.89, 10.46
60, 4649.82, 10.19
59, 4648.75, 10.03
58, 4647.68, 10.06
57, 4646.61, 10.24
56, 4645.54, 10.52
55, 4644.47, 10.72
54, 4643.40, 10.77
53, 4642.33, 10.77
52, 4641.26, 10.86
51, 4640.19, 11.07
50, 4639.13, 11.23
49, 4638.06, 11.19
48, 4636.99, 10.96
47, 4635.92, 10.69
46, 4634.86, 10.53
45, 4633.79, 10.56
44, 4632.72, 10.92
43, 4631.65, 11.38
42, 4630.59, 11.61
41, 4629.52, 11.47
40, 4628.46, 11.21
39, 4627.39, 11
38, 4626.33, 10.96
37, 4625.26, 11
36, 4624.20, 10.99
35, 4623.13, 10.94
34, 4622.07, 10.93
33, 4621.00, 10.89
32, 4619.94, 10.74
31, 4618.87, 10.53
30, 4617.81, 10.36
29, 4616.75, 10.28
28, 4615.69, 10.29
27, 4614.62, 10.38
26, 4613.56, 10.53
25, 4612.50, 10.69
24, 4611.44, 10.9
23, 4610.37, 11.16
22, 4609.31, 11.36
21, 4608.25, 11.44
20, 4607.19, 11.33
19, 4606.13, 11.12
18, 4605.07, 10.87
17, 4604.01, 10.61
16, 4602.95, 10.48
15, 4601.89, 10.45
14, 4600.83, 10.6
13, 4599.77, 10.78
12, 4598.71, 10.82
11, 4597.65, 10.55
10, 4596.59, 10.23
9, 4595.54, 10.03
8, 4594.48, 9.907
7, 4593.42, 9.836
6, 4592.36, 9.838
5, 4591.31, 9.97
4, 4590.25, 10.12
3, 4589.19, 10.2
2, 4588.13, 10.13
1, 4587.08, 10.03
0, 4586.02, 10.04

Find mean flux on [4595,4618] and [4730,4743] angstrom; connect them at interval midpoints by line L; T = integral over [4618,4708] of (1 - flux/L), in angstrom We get 0.7 angstrom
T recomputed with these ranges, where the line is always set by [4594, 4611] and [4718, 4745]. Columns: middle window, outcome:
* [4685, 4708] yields 1.0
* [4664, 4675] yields 0.2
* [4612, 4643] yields -0.3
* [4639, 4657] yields 0.3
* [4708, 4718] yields 0.5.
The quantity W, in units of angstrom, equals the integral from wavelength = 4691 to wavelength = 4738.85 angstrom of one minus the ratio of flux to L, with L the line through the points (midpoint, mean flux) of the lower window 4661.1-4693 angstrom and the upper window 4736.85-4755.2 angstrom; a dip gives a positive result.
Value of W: 1.3 angstrom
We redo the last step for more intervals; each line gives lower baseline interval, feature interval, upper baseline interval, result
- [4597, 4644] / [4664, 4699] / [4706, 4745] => 0.4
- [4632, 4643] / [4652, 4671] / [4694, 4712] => -0.1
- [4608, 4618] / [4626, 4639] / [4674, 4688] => -0.4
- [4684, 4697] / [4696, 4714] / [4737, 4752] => 0.8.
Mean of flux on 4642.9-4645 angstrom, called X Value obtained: 10.7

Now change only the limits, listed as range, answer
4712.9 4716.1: 10.4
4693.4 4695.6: 11.2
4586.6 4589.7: 10.1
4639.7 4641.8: 10.9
